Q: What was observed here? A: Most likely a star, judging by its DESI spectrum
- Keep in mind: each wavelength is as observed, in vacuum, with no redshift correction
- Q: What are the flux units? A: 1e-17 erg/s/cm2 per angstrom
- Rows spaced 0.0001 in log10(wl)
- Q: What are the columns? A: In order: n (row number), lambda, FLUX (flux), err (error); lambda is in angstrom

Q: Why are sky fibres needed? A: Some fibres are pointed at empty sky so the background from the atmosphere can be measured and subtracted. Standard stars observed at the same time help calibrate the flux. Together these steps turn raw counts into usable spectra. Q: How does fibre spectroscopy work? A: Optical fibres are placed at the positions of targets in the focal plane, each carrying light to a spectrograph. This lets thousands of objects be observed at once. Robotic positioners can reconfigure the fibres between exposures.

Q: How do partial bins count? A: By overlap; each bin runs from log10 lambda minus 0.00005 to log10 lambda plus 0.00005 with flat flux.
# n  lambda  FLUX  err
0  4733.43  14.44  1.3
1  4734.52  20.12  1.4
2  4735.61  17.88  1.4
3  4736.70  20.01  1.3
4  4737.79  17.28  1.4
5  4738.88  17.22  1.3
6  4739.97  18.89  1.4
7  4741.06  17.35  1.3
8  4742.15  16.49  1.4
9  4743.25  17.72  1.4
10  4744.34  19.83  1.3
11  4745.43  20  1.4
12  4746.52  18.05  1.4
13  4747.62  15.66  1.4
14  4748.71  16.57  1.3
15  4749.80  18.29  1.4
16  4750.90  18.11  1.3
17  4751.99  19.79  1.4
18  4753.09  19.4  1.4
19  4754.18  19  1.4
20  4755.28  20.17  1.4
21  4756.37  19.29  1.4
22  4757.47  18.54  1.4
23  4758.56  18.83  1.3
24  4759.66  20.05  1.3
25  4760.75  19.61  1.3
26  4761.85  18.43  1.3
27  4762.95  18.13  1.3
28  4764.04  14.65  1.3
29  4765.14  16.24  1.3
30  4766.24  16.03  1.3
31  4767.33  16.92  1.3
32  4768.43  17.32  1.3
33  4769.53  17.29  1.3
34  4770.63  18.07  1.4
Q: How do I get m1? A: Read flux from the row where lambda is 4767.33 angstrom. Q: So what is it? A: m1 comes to 16.92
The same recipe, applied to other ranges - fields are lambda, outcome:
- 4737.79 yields 17.28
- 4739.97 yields 18.89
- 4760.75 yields 19.61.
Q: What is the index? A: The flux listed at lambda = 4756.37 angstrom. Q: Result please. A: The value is 19.29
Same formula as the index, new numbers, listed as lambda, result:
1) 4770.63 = 18.07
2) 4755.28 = 20.17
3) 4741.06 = 17.35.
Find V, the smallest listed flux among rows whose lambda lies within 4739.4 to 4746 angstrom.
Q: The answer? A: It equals 16.49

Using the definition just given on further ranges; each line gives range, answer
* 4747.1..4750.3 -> 15.66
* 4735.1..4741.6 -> 17.22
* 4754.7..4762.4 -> 18.43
